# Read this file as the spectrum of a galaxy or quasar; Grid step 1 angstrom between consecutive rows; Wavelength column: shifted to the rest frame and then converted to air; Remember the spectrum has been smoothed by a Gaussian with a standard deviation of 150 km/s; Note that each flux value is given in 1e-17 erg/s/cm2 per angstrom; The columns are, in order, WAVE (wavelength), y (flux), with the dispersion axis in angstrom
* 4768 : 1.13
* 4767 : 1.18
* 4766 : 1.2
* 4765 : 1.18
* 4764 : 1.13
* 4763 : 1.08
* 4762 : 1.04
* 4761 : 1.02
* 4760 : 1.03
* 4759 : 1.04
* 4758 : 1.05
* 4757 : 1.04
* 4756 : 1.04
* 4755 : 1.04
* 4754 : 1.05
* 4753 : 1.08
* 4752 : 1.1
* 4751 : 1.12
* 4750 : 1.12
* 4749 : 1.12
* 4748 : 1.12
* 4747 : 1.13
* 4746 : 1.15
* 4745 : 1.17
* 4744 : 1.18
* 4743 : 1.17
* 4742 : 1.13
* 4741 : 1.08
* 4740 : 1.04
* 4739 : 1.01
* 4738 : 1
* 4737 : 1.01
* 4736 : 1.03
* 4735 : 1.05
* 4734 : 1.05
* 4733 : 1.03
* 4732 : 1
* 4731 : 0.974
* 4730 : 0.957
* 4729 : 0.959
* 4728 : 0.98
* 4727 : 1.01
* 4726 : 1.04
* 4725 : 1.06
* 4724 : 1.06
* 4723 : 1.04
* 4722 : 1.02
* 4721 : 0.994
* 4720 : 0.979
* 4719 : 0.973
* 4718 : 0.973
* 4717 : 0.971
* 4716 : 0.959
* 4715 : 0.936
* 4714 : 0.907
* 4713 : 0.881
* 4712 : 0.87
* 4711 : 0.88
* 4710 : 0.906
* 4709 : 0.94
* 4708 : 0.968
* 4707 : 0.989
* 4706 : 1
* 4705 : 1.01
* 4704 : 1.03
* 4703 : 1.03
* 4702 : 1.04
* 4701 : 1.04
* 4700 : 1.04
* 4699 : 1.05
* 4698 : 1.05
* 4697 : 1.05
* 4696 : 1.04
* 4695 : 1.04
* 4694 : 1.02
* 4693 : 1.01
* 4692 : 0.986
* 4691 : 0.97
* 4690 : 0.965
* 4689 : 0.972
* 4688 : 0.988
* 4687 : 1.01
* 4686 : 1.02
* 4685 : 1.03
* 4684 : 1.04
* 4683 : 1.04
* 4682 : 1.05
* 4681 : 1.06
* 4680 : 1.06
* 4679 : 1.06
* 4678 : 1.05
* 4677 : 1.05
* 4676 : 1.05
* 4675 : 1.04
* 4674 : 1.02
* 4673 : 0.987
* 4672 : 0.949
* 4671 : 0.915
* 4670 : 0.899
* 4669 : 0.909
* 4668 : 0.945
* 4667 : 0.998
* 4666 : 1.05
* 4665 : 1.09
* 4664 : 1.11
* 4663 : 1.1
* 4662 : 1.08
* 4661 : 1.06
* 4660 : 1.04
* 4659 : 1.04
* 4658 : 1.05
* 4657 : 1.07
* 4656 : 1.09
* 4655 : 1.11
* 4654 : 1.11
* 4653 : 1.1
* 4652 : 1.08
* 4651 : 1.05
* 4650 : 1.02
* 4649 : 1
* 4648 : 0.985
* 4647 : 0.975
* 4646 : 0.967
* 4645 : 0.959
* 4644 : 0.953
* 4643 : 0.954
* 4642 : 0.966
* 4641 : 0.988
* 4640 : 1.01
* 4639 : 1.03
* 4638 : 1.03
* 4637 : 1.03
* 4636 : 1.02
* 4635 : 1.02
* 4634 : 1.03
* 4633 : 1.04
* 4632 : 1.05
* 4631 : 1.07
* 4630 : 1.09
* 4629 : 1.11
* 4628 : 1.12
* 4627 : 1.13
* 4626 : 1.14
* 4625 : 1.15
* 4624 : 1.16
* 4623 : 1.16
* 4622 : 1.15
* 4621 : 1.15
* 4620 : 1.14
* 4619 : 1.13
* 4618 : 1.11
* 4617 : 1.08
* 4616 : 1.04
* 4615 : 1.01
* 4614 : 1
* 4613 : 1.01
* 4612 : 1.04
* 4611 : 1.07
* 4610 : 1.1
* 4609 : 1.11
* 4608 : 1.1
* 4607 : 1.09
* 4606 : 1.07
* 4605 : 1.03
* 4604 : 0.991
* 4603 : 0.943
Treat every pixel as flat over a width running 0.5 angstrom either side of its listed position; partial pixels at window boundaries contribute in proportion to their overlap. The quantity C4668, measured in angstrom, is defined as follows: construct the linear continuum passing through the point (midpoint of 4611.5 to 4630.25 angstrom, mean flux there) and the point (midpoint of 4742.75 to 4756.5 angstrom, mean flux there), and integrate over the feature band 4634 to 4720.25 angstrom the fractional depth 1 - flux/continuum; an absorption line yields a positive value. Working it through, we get 7.55 angstrom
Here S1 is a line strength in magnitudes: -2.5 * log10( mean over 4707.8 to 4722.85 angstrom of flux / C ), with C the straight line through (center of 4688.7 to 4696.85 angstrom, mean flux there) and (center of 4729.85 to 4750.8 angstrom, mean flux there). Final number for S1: 0.10 mag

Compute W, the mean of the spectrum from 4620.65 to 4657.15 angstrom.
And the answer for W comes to 1.06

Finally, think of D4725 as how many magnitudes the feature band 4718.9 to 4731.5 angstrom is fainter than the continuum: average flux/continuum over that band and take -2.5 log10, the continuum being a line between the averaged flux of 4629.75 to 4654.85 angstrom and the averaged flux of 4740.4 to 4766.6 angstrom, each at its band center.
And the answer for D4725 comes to 0.08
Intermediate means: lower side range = 1.02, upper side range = 1.1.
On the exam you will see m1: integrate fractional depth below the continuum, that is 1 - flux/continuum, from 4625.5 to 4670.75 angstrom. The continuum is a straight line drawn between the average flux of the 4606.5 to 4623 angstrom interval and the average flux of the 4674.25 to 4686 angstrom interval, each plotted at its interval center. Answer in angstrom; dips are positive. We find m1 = 1.2 angstrom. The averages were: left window 1.09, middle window 1.04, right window 1.05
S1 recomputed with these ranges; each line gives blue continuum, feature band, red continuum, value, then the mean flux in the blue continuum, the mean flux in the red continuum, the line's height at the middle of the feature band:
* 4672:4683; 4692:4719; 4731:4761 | 0.07 mag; 1.04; 1.07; 1.05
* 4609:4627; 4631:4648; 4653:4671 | 0.07 mag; 1.1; 1.04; 1.07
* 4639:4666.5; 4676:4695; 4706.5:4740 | -0.01 mag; 1.04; 0.983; 1.01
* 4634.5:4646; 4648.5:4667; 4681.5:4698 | -0.07 mag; 0.995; 1.02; 1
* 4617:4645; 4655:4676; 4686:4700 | 0.01 mag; 1.07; 1.01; 1.04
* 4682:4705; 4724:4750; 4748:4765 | 0.00 mag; 1.02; 1.07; 1.06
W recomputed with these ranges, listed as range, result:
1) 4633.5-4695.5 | 1.02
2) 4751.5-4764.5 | 1.06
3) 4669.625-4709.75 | 1.01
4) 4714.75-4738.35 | 1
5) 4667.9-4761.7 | 1.02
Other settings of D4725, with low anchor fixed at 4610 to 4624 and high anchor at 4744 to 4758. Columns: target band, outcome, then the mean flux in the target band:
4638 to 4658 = 0.069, 1.02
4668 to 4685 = 0.086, 1.01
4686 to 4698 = 0.090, 1.01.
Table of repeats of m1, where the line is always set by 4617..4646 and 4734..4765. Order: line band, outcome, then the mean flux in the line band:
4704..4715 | 1.39 angstrom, 0.939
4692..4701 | 0.33 angstrom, 1.03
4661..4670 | 0.34 angstrom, 1.03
